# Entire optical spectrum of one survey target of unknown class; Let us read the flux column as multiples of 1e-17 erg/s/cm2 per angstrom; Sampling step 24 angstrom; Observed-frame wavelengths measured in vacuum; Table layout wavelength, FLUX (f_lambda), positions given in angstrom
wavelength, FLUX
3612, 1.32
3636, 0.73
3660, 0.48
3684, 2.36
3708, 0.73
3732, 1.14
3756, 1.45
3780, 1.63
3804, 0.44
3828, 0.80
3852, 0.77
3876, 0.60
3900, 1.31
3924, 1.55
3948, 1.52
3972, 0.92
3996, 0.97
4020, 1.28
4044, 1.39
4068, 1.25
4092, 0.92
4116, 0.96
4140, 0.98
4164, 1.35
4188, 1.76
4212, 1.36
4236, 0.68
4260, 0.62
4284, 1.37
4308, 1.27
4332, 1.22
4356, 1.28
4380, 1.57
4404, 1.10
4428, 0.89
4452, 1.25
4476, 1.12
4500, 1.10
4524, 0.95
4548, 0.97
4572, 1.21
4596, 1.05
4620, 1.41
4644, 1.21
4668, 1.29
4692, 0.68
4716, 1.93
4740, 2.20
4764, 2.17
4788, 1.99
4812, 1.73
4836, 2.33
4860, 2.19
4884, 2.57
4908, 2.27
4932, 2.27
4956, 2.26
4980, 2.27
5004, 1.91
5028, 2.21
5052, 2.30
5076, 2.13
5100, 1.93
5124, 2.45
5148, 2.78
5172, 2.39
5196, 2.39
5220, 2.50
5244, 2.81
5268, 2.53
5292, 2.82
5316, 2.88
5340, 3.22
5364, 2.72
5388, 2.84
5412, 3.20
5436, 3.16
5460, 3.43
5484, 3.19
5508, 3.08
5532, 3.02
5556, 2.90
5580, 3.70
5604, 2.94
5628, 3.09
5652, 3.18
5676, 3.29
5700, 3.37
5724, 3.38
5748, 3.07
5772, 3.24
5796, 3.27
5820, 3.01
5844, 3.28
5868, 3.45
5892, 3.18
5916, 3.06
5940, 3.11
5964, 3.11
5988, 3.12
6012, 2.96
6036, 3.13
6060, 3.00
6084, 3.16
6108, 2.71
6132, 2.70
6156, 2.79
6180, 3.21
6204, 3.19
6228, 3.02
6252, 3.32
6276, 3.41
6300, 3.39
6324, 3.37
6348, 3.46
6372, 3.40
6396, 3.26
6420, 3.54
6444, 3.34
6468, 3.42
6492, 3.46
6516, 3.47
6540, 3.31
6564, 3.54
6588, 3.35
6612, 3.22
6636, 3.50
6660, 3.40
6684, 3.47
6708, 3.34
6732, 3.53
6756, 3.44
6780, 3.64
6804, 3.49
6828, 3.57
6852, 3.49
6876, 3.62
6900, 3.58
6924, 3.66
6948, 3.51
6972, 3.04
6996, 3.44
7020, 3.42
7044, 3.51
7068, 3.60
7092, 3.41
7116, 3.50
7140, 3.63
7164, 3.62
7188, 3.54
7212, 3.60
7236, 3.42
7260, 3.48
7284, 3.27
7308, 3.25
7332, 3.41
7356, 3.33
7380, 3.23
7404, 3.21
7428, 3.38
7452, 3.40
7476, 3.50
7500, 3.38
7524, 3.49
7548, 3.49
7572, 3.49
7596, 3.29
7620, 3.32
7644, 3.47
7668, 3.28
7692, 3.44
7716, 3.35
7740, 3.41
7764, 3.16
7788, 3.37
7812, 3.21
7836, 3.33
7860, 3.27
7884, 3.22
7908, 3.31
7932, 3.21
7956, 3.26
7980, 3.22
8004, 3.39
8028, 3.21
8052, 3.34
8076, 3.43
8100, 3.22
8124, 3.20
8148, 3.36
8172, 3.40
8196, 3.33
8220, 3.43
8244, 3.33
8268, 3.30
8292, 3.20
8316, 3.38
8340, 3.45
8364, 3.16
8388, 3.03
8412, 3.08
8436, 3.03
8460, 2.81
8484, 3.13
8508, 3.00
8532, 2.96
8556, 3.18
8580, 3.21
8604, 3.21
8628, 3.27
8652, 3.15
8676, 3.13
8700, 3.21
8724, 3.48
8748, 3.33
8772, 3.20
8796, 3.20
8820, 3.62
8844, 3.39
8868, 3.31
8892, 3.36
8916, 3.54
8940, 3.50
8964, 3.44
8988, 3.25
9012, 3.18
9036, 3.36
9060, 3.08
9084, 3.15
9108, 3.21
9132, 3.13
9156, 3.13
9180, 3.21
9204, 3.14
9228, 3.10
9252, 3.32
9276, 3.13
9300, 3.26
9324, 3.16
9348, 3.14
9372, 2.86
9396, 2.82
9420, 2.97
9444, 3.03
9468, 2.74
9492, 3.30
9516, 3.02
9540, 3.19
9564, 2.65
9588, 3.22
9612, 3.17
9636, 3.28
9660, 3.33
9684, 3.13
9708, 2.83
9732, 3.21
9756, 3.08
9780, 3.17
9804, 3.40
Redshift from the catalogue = 0.18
